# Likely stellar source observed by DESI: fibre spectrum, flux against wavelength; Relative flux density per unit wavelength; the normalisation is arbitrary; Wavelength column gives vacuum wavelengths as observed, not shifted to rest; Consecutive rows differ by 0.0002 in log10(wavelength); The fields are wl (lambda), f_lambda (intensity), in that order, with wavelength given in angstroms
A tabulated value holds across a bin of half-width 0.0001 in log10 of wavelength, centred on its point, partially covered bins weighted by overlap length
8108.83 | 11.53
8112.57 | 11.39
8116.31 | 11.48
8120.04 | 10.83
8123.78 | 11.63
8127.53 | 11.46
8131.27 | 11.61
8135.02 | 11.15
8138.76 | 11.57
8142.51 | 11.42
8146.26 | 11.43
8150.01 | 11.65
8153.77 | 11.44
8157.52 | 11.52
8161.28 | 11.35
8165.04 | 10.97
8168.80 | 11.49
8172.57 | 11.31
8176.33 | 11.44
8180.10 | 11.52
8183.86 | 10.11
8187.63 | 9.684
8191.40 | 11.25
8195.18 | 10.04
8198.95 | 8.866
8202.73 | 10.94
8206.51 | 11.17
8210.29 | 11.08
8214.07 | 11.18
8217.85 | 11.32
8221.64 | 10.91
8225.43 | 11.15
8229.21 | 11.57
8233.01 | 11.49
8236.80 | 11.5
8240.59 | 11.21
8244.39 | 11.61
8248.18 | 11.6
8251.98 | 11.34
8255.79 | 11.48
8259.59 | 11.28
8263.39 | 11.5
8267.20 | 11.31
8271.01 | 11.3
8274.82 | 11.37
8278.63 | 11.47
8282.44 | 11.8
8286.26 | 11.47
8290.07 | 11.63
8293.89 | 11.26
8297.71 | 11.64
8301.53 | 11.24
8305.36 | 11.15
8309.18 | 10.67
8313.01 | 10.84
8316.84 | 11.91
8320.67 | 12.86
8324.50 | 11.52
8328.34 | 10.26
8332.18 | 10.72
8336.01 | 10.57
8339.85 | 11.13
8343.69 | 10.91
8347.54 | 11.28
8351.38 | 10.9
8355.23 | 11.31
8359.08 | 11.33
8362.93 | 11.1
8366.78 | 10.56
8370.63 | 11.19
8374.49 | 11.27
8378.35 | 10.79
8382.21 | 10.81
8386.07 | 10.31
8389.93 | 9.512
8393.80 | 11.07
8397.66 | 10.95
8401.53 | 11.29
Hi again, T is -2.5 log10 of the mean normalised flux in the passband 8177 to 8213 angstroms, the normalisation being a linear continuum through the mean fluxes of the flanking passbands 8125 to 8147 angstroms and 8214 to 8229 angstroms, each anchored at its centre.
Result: 0.07 mag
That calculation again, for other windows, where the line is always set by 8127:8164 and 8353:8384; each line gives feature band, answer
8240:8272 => -0.02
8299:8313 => 0.01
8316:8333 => -0.03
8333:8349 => 0.01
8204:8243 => 0.00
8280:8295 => -0.03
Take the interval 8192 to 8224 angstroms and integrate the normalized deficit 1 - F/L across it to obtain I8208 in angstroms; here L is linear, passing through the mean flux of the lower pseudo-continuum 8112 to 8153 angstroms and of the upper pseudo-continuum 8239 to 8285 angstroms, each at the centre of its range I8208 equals 2.0 angstroms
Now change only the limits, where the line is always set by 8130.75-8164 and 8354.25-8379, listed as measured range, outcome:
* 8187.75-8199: 1.2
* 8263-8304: -0.8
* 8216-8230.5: 0.1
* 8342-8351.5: 0.0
